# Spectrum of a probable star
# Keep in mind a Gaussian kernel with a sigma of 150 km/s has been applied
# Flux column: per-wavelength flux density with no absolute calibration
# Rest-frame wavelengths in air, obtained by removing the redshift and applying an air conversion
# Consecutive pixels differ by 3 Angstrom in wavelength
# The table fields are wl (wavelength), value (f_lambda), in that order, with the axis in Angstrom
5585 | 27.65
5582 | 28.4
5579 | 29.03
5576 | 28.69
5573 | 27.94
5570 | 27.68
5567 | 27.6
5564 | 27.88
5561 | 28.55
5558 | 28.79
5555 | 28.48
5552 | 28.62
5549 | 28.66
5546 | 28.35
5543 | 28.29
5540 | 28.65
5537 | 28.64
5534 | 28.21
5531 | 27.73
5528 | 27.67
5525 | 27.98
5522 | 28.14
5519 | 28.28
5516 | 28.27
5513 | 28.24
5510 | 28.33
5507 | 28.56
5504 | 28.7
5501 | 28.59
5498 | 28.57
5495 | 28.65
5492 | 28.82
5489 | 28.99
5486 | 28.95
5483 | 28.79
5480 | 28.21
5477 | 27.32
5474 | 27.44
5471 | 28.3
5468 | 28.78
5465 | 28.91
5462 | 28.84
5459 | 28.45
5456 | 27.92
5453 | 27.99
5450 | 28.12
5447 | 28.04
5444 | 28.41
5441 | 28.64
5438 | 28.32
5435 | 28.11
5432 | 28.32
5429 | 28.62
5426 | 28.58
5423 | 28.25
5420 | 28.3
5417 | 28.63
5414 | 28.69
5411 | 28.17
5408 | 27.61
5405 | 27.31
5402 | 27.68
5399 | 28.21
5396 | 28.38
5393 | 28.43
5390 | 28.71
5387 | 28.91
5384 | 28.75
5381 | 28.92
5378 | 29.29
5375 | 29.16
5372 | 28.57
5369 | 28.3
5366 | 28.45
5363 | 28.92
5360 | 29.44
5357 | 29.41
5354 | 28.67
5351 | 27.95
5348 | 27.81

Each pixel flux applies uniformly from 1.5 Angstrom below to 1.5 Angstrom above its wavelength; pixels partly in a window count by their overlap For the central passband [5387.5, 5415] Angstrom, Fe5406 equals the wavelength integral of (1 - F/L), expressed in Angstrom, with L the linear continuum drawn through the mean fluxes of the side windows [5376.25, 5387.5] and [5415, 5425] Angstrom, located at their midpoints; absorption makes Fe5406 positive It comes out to 0.5 Angstrom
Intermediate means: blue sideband 29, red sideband 28.4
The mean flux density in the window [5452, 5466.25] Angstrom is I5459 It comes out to 28.4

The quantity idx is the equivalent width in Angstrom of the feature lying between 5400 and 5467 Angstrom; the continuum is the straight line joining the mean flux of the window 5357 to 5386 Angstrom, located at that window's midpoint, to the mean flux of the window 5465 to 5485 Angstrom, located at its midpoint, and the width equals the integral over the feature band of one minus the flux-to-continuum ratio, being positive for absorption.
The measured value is 0.5 Angstrom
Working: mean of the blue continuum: 28.9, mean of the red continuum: 28.2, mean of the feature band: 28.3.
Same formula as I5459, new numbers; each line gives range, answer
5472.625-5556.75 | 28.4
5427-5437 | 28.4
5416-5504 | 28.4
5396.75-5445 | 28.2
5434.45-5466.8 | 28.4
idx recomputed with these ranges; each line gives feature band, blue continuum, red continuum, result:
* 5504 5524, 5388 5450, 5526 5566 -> 0.0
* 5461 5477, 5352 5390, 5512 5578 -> 0.1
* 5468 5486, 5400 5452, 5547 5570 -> 0.1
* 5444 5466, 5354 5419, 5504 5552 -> 0.1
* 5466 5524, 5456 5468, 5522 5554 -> 0.1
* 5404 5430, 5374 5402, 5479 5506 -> 0.4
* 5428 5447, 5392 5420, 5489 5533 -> -0.1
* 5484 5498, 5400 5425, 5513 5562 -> -0.3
